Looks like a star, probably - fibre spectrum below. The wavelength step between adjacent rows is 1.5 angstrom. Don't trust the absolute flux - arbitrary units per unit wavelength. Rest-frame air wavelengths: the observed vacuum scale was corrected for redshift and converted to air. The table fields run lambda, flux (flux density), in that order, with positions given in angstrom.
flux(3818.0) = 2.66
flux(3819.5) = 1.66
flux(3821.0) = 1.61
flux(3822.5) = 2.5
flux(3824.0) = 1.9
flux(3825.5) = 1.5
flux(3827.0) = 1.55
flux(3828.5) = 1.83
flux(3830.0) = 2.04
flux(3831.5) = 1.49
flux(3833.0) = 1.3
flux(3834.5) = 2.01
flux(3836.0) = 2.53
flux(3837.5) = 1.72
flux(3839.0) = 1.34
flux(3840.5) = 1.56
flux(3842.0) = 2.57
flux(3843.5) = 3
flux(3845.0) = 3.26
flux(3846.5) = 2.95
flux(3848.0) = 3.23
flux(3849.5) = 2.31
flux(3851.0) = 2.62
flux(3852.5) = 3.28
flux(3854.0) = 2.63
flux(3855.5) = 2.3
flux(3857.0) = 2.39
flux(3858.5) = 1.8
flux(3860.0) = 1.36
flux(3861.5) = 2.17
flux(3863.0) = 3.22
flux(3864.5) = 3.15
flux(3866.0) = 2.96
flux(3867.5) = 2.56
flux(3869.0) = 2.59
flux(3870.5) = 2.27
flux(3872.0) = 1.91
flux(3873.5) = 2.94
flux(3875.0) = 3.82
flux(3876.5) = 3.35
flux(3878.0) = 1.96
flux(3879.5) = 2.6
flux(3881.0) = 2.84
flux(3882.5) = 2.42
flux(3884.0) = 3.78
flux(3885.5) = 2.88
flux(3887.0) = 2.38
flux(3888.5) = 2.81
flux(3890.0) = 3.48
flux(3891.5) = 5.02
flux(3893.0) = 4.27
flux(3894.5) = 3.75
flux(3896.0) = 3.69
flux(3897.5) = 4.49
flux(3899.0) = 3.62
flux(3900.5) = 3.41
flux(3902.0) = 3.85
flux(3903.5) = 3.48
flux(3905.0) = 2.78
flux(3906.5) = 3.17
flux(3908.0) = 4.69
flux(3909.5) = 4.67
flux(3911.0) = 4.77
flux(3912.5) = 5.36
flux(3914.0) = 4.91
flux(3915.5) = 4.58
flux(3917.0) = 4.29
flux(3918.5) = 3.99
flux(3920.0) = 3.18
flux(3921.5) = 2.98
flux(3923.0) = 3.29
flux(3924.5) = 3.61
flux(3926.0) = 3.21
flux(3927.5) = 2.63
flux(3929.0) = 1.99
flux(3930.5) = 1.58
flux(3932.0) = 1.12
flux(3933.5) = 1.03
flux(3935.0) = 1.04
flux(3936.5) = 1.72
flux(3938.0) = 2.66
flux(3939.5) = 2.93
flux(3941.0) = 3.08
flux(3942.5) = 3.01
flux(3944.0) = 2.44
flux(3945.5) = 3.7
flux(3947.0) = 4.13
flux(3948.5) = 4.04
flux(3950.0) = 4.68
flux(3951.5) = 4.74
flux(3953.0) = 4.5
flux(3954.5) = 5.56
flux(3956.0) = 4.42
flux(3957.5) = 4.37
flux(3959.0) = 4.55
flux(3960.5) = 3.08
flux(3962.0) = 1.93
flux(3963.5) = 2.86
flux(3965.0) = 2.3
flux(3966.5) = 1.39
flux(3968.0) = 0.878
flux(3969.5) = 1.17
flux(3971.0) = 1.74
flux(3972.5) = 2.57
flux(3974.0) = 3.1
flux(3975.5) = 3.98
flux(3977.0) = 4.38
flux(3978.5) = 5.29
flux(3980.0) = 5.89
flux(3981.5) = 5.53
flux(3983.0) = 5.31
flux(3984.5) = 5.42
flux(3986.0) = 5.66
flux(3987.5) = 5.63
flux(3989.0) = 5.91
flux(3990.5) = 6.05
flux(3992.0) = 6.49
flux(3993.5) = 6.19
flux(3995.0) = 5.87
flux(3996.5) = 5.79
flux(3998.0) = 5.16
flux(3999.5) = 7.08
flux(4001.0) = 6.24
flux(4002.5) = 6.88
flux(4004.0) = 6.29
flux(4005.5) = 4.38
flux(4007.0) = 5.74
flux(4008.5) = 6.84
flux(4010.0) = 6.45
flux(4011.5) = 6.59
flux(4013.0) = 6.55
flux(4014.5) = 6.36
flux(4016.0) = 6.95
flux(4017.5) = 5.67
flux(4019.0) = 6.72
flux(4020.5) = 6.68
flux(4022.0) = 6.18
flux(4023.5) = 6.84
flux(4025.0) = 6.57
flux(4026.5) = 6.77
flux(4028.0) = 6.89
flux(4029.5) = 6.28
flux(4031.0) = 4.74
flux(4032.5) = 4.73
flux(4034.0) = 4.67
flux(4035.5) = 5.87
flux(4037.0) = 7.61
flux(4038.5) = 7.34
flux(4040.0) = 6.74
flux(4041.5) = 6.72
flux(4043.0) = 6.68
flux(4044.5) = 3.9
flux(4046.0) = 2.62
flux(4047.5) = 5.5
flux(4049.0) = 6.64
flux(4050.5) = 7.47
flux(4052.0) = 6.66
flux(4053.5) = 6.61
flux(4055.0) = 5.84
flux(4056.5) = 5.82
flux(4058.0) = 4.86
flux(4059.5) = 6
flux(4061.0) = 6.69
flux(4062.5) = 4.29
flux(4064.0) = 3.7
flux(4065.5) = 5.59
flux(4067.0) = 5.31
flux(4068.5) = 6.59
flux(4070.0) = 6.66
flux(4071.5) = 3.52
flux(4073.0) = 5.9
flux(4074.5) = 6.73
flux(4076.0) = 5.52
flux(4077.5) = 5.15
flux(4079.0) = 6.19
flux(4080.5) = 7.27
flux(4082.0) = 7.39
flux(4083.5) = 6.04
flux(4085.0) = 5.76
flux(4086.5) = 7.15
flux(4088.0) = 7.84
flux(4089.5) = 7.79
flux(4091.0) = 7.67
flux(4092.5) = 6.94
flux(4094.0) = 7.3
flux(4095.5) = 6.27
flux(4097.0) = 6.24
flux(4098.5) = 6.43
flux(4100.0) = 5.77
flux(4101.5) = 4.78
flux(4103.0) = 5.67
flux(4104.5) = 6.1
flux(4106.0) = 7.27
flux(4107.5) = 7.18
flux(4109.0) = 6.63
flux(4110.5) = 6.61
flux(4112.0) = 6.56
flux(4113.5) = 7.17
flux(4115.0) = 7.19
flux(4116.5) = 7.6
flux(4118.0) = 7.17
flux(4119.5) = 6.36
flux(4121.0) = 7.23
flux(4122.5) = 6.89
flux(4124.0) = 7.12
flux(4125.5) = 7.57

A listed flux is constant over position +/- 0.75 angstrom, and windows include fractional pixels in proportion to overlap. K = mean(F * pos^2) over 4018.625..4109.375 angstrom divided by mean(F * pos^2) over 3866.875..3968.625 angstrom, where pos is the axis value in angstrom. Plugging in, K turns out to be 2.02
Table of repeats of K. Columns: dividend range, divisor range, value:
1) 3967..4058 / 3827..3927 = 1.99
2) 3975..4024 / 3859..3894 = 2.19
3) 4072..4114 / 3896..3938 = 2.16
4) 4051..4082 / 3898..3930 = 1.68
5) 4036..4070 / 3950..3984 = 1.68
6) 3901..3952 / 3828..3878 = 1.42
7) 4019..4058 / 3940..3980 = 1.85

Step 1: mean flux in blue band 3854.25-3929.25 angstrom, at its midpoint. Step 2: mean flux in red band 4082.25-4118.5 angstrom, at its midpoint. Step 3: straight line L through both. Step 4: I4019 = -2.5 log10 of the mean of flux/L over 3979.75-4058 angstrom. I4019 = -0.14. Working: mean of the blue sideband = 3.28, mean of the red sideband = 6.72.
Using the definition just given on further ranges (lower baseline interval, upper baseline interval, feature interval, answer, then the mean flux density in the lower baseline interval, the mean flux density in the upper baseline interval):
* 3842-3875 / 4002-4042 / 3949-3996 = 0.22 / 2.64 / 6.29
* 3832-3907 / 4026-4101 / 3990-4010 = -0.21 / 2.83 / 6.09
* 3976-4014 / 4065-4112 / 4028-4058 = 0.04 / 5.89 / 6.37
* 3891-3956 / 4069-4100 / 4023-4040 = -0.13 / 3.53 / 6.47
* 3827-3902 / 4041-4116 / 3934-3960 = 0.14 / 2.73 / 6.17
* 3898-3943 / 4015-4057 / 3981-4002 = -0.18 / 3.23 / 6.14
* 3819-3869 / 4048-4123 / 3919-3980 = 0.31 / 2.26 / 6.36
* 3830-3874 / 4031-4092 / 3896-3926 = -0.16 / 2.38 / 6.01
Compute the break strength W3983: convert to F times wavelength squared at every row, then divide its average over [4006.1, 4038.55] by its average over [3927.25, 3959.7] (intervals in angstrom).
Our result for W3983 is 2.1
